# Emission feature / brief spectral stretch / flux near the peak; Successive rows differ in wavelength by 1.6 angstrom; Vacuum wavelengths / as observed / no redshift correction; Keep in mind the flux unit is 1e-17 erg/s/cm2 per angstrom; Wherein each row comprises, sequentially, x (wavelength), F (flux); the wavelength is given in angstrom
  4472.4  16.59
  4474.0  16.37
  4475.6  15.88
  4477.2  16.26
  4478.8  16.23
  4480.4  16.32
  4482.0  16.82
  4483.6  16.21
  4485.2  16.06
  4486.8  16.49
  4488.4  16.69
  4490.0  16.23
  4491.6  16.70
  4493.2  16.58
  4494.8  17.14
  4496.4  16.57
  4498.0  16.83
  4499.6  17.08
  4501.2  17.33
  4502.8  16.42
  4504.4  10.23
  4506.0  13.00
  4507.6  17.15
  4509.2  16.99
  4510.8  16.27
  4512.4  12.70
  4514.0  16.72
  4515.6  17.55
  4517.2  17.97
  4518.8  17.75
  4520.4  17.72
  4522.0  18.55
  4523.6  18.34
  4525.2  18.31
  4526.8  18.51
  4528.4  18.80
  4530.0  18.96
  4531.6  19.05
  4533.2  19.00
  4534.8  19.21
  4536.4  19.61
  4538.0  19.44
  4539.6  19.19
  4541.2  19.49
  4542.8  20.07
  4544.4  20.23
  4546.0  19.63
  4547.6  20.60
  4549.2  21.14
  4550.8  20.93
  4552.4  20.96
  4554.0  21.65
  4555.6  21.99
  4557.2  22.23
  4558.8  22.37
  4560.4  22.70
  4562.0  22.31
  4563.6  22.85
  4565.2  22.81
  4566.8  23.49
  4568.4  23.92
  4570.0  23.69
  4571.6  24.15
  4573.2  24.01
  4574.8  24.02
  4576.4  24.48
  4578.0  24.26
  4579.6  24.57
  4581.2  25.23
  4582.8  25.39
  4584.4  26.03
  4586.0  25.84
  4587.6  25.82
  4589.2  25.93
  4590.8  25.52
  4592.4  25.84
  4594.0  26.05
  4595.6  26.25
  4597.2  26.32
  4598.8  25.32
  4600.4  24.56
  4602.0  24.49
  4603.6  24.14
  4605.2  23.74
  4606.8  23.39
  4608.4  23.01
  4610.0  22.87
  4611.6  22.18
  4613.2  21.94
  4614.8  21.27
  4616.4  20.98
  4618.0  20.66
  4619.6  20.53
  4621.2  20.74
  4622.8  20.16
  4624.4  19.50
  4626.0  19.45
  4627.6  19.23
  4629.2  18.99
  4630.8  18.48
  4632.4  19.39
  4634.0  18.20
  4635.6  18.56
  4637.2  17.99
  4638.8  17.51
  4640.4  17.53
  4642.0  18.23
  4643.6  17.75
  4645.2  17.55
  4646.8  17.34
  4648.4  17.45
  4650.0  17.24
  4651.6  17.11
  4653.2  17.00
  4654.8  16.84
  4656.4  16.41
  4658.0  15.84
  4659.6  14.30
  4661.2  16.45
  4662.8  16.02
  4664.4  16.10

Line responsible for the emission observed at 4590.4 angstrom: C IV 1549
